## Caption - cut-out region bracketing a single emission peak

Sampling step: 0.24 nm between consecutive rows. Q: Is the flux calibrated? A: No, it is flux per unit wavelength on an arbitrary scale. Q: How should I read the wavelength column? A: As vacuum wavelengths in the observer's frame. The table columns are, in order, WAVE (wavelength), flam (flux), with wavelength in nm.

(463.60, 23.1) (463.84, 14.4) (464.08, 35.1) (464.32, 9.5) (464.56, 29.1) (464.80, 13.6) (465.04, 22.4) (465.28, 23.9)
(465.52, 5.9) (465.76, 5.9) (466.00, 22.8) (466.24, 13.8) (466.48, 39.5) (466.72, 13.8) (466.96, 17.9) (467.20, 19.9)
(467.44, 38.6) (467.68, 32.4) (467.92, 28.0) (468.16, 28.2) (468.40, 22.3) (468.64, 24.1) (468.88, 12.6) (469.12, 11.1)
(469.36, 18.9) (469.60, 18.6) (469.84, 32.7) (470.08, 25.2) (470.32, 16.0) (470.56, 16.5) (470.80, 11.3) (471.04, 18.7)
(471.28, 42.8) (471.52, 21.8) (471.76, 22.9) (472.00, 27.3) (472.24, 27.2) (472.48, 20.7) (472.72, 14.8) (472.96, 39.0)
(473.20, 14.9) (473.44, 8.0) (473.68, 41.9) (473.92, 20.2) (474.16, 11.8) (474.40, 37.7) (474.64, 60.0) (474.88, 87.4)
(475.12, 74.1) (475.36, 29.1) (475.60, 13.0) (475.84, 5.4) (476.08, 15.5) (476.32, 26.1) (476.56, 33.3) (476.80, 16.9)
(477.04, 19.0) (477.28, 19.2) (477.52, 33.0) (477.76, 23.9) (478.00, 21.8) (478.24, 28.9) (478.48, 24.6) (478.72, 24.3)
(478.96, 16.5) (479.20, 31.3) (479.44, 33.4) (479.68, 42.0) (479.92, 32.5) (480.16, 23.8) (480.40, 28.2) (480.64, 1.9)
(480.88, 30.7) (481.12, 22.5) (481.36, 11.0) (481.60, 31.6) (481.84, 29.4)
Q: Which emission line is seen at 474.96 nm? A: [O II] 3727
